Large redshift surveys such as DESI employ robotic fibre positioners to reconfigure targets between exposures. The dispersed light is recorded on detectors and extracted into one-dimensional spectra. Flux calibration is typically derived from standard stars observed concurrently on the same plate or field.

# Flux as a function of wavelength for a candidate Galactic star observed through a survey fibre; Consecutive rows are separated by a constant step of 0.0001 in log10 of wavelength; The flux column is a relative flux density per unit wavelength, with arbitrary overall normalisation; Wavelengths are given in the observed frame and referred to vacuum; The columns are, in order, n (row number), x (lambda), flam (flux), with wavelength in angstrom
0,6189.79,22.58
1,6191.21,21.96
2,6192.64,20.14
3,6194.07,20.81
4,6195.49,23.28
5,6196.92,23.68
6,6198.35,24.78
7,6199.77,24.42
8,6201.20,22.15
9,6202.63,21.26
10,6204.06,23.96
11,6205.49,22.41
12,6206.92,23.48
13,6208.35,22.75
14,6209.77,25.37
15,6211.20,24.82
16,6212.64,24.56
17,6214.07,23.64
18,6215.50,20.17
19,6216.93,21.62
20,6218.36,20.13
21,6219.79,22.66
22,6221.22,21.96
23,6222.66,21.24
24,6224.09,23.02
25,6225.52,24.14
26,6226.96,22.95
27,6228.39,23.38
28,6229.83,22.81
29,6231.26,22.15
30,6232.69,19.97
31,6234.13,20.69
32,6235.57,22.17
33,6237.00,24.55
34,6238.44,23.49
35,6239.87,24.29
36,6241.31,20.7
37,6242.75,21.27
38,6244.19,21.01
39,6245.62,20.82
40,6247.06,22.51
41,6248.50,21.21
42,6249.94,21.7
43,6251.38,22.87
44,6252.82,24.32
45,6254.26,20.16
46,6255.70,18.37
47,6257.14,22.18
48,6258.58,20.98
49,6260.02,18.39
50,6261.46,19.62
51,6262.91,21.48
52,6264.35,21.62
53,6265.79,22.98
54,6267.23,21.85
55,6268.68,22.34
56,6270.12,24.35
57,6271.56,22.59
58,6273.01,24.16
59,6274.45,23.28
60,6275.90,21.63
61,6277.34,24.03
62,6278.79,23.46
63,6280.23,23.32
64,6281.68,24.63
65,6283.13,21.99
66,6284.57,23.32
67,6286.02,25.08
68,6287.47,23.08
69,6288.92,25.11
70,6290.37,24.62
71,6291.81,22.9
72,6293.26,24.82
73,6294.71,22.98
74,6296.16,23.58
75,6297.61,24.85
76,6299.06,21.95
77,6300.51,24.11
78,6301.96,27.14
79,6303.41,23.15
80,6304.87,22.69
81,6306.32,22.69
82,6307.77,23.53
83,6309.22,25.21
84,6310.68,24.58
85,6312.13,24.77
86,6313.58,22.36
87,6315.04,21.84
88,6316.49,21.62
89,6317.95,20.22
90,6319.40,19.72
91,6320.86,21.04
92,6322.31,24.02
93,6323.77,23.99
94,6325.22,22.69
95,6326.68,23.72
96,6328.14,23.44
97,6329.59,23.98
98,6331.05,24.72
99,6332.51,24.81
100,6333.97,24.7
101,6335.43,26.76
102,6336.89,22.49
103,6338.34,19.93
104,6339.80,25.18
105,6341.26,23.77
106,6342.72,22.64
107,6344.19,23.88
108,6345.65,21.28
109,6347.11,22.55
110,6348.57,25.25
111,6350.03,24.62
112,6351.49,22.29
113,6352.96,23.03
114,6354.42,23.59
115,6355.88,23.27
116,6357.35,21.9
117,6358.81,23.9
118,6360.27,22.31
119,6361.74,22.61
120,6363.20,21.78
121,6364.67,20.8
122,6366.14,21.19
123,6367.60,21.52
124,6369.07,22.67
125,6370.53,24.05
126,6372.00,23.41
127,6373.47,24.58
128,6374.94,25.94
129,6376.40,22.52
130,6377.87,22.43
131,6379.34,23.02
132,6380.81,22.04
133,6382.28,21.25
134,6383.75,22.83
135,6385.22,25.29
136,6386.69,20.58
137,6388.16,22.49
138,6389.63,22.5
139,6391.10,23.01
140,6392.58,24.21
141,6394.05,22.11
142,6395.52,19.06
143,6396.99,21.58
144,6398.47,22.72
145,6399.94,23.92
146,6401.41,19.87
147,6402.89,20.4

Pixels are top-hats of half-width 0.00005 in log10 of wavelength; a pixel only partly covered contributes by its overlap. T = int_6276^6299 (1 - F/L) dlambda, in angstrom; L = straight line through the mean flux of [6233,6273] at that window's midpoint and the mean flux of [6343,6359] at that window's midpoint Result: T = -1.5 angstrom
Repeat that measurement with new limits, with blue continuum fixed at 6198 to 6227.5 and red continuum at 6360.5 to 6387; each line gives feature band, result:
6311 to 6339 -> -0.30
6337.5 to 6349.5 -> -0.17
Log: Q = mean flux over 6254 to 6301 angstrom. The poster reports 22.7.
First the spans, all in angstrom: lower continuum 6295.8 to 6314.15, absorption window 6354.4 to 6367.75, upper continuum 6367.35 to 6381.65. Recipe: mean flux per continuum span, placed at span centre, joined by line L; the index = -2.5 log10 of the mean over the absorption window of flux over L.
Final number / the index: 0.05 mag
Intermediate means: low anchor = 23.9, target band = 22.3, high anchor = 23.3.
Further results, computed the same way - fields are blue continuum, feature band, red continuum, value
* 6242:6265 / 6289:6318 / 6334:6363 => -0.06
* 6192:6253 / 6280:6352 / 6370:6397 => -0.04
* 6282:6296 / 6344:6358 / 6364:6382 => 0.00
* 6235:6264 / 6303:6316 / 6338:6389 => -0.05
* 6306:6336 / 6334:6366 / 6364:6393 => 0.00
